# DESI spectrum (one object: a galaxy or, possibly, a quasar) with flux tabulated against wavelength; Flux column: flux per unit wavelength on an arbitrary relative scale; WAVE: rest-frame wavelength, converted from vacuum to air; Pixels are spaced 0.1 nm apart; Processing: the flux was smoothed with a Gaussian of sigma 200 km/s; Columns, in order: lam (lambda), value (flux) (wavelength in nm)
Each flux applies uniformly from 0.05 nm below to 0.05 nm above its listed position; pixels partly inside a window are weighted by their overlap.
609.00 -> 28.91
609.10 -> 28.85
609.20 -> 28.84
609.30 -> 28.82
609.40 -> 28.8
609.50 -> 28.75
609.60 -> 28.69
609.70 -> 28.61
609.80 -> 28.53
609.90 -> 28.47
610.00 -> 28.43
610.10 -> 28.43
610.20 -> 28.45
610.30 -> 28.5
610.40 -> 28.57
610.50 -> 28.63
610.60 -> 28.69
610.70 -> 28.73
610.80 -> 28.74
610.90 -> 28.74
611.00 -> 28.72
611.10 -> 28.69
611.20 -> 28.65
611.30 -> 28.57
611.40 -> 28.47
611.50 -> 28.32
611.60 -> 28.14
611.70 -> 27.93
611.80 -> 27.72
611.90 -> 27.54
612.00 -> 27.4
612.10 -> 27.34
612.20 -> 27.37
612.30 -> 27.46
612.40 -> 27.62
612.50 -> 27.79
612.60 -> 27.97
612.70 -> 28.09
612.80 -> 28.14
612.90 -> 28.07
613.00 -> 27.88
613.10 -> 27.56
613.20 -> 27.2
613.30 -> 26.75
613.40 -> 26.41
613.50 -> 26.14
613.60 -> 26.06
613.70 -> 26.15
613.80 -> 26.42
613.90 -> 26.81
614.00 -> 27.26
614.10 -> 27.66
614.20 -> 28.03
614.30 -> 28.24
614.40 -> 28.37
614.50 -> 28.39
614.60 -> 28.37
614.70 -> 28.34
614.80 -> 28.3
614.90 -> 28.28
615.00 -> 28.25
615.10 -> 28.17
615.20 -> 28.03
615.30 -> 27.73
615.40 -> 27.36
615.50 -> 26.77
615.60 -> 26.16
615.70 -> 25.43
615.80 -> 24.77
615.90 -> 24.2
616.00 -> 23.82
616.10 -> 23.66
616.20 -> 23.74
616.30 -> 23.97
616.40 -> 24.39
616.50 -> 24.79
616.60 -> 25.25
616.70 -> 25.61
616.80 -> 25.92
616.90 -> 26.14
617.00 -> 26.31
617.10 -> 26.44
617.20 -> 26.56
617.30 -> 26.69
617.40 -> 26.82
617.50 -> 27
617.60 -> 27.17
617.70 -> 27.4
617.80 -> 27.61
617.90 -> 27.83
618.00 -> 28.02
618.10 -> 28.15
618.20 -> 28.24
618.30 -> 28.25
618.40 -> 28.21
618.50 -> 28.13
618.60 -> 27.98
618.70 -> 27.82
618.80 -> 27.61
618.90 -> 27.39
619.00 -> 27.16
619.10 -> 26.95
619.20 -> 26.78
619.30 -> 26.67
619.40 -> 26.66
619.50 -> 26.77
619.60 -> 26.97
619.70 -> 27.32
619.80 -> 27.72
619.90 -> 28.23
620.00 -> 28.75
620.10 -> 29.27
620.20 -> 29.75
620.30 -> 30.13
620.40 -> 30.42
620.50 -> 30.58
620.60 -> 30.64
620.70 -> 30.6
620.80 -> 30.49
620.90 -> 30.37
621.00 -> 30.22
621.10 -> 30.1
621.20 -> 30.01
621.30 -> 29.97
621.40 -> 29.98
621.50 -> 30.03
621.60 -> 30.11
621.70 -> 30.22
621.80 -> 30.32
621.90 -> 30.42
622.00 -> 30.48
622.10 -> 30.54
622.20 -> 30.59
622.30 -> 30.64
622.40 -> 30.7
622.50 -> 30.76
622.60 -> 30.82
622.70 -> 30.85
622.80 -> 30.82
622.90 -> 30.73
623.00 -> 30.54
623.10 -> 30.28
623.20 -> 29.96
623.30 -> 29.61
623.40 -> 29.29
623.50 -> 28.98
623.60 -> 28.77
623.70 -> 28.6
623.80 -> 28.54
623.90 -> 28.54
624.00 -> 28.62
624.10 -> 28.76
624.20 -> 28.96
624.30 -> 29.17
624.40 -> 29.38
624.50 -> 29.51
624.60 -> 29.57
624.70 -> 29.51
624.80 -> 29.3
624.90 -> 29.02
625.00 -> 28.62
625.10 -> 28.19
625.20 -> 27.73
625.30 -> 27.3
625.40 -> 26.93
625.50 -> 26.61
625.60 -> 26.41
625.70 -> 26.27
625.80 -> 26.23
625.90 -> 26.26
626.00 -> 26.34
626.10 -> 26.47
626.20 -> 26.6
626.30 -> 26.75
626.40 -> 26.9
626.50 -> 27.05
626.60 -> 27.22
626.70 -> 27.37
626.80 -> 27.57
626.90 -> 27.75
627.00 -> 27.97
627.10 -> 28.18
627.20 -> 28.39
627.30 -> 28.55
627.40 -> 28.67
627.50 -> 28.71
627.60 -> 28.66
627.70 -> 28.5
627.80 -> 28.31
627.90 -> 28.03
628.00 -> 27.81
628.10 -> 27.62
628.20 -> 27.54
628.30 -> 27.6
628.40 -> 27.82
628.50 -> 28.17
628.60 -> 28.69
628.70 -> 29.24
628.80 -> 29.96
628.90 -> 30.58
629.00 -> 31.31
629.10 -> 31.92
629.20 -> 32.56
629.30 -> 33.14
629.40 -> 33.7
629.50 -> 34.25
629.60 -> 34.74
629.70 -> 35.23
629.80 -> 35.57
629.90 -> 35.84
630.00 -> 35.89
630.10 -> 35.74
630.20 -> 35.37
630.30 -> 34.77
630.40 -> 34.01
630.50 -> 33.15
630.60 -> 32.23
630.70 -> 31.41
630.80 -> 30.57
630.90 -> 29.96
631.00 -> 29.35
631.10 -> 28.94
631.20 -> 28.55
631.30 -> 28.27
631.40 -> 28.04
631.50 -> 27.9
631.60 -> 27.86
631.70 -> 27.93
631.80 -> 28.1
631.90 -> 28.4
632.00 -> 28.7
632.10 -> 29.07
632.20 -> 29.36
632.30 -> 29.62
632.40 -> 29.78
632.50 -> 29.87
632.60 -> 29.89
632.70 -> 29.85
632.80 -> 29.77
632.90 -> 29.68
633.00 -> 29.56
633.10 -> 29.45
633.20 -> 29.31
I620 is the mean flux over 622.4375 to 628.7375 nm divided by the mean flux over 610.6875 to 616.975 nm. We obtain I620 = 1.05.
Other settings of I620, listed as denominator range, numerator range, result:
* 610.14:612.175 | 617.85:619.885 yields 0.97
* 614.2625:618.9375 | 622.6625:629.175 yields 1.06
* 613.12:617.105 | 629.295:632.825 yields 1.18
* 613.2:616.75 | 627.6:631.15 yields 1.18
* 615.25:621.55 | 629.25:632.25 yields 1.15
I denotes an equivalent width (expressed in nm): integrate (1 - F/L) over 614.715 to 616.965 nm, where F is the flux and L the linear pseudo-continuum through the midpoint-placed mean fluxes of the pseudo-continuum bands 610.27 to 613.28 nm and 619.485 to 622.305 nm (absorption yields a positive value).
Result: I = 0.22 nm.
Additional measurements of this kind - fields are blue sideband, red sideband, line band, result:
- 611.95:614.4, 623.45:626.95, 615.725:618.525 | 0.13 nm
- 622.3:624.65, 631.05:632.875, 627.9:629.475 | -0.04 nm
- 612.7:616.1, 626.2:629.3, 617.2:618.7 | -0.01 nm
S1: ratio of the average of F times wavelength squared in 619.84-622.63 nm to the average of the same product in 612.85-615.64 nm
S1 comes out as 1.12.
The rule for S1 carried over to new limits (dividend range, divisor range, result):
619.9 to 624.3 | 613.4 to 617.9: 1.15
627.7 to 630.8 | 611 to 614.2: 1.21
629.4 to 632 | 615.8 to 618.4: 1.26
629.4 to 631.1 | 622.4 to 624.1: 1.15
